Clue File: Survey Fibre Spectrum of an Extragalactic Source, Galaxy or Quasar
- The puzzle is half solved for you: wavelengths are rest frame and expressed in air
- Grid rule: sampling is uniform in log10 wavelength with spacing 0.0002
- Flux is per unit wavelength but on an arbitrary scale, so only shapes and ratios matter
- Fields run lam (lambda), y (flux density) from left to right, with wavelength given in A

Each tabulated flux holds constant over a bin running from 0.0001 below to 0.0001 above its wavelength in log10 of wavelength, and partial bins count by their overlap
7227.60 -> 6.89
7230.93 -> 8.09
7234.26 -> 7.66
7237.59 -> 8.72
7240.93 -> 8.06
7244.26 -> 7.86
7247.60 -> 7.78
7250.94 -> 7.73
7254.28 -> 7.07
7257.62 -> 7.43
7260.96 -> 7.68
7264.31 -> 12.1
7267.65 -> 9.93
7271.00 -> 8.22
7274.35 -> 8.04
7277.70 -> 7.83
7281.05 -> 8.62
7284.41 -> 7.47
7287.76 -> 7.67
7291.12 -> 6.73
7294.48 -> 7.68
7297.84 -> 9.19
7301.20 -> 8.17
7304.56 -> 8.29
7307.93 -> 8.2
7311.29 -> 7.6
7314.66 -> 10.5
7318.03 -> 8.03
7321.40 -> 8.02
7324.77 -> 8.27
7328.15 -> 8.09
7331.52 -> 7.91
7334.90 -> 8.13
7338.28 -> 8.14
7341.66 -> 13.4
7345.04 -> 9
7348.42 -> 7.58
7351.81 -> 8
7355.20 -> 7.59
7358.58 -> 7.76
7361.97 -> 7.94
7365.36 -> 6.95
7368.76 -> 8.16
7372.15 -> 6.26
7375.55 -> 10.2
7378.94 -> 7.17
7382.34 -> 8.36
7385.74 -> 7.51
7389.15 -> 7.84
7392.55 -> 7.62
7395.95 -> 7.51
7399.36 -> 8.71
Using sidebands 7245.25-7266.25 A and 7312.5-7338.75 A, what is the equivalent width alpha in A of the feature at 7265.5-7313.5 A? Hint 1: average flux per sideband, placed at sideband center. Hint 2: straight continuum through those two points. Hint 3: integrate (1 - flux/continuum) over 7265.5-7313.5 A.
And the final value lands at 0.92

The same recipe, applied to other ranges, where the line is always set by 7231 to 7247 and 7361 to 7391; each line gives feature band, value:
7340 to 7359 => -2.6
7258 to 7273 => -2.4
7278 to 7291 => 0.3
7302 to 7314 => -0.5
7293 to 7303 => -0.5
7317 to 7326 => -0.2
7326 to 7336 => -0.2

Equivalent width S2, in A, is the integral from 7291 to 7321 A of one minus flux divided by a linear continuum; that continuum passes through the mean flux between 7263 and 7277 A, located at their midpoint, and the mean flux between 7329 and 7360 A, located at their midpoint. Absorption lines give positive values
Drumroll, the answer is 2.2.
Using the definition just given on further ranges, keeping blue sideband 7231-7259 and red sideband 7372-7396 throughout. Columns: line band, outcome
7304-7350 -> -4.6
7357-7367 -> 0.5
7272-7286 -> -0.3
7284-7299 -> 0.2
